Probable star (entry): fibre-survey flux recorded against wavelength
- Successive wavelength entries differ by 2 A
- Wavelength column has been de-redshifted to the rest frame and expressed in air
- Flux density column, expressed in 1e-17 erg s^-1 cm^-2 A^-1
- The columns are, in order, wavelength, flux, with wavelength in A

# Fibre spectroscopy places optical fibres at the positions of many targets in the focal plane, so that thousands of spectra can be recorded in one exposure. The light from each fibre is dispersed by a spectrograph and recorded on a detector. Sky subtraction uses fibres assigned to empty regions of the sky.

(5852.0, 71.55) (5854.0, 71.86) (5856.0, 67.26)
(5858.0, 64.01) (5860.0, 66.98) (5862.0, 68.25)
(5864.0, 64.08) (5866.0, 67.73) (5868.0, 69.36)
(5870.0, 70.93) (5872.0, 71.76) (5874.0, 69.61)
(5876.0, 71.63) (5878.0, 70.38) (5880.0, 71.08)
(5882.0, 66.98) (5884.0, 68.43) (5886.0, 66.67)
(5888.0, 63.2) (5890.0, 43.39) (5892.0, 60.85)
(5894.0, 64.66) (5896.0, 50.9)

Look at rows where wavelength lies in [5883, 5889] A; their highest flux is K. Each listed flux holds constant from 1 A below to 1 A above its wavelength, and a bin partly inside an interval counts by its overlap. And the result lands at 68.43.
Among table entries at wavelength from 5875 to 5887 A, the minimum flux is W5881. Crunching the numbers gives 66.67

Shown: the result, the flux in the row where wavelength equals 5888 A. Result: 63.2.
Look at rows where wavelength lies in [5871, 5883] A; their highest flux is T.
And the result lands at 71.76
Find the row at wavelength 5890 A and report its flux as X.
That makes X 43.39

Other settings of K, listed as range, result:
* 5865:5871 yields 70.93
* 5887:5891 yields 63.2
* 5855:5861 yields 67.26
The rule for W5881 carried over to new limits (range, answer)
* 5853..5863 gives 64.01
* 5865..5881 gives 67.73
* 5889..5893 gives 43.39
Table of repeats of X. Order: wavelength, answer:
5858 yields 64.01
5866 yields 67.73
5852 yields 71.55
